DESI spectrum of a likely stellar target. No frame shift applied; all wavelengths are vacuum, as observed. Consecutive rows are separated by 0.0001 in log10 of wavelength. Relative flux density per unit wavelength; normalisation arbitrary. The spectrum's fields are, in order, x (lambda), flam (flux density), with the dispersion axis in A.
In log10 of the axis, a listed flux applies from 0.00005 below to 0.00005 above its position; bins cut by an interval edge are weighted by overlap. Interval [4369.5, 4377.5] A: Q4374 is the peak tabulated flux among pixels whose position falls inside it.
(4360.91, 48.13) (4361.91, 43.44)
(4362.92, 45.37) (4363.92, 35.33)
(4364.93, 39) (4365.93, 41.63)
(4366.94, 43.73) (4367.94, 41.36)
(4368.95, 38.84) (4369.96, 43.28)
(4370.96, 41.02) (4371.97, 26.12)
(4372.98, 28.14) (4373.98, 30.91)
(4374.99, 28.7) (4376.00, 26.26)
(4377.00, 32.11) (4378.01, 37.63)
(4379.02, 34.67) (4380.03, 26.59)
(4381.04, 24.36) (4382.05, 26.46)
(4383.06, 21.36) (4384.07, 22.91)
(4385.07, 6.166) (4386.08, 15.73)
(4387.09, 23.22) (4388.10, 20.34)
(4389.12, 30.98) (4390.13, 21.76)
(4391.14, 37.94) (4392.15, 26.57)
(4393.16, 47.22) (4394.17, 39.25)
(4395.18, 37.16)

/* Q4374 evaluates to 43.28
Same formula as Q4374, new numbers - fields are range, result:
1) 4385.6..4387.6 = 23.22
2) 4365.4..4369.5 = 43.73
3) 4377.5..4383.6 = 37.63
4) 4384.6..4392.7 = 37.94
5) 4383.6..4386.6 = 22.91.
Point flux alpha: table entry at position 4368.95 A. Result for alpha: 38.84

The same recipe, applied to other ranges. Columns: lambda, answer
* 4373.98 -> 30.91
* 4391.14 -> 37.94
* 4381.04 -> 24.36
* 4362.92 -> 45.37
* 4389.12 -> 30.98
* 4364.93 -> 39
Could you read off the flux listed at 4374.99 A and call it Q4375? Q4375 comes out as 28.7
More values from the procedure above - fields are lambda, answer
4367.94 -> 41.36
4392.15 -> 26.57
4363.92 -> 35.33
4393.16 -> 47.22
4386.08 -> 15.73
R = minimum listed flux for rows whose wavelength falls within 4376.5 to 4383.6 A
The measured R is 21.36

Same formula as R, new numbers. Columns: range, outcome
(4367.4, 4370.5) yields 38.84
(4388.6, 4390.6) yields 21.76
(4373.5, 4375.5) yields 28.7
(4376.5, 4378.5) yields 32.11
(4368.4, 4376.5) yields 26.12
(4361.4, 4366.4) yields 35.33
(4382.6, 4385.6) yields 6.166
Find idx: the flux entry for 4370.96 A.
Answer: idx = 41.02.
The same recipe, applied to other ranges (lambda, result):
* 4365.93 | 41.63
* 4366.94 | 43.73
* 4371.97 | 26.12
